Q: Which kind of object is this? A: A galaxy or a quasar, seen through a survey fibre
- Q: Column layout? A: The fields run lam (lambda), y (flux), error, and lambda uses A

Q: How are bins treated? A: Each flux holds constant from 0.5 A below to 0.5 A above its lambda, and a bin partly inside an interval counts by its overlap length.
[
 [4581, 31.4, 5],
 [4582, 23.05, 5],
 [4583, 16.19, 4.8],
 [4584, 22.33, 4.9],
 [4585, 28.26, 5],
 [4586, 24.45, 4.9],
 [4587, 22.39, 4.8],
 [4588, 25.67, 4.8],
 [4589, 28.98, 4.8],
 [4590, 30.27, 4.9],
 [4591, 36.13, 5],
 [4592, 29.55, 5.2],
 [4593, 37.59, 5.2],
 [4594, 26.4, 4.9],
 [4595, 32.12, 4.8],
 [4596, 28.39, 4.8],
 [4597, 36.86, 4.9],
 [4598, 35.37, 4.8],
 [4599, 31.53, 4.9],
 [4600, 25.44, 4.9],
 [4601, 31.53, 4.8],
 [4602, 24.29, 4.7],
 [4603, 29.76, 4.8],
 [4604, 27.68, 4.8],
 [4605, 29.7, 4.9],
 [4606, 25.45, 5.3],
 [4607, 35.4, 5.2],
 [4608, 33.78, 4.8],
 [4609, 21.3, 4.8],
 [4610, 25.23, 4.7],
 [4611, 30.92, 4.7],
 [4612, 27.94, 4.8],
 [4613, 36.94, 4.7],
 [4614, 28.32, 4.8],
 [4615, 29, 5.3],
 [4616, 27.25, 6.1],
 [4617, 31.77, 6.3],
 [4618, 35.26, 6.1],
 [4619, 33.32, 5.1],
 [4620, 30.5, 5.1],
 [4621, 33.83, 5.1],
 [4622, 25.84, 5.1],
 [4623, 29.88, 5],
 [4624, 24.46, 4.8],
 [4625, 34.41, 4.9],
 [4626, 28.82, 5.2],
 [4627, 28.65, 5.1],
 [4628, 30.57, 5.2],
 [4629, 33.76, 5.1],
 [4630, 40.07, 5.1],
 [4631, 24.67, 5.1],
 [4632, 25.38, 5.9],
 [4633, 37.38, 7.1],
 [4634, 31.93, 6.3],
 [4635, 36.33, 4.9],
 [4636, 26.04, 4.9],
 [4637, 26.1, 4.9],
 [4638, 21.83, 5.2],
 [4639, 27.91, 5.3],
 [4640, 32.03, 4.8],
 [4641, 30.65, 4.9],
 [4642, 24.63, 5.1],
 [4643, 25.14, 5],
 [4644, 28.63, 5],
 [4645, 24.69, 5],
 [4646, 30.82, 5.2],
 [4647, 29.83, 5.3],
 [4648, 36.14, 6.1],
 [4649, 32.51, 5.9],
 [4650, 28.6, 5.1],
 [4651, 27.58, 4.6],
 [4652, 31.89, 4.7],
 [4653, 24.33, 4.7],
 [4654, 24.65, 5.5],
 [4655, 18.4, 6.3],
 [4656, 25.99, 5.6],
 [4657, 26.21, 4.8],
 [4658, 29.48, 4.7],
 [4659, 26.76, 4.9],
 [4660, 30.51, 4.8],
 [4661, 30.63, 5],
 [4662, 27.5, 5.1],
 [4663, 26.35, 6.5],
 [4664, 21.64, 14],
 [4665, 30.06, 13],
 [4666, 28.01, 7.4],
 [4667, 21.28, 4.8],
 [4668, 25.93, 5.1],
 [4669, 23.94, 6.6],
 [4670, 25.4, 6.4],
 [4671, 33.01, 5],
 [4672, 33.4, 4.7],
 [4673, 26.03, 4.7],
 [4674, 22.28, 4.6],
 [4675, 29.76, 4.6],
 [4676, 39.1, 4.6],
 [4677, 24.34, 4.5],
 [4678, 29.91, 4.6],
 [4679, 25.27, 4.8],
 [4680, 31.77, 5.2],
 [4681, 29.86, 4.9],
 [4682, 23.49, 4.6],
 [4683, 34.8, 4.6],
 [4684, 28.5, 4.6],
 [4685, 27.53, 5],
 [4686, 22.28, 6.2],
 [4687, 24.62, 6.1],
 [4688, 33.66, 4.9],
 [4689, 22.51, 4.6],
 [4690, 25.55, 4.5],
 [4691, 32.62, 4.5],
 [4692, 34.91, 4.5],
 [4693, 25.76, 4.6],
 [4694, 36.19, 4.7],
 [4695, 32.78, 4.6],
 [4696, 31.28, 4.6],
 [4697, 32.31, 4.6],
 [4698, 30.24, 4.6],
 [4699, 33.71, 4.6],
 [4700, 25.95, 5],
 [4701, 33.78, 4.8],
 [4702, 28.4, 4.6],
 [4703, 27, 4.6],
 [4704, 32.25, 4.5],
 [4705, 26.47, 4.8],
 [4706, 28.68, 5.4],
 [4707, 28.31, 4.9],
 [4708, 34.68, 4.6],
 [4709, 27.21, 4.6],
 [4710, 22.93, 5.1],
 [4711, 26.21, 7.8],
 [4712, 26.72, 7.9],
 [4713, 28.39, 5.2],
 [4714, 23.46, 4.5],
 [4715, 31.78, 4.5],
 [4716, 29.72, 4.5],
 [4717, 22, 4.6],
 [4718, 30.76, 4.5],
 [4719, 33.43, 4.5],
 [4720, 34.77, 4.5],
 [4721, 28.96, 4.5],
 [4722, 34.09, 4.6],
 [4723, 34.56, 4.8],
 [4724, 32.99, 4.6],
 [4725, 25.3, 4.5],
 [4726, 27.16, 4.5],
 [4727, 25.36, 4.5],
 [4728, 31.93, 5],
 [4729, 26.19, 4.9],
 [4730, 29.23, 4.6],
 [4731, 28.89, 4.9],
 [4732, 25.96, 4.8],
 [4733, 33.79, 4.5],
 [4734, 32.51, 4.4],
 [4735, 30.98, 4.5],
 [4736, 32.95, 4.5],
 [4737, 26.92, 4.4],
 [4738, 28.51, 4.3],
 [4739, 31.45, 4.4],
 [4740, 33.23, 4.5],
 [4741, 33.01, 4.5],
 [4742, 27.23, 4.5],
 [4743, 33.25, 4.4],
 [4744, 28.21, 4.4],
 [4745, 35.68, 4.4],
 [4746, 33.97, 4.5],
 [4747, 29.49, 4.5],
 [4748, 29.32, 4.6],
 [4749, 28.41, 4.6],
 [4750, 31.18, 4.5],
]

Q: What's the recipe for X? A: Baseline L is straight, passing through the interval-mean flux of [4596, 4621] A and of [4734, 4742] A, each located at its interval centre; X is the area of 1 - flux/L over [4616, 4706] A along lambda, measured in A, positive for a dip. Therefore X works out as 4.4 A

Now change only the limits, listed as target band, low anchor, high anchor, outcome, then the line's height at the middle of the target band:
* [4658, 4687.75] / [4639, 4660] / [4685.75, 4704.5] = 1.2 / 29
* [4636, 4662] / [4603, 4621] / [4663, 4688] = 0.8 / 28.7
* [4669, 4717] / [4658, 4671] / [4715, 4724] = 0.2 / 29.1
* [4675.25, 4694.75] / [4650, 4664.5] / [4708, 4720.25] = -1.2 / 27.4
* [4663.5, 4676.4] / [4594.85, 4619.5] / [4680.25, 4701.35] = 0.9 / 29.8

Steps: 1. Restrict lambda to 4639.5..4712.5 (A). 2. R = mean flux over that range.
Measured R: 28.4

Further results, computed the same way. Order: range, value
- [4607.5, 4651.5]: 29.8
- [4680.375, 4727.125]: 29.3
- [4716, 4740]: 30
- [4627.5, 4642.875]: 29.8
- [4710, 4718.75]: 27.3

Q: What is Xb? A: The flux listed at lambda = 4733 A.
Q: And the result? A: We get 33.79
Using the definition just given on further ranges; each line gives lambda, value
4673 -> 26.03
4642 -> 24.63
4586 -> 24.45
